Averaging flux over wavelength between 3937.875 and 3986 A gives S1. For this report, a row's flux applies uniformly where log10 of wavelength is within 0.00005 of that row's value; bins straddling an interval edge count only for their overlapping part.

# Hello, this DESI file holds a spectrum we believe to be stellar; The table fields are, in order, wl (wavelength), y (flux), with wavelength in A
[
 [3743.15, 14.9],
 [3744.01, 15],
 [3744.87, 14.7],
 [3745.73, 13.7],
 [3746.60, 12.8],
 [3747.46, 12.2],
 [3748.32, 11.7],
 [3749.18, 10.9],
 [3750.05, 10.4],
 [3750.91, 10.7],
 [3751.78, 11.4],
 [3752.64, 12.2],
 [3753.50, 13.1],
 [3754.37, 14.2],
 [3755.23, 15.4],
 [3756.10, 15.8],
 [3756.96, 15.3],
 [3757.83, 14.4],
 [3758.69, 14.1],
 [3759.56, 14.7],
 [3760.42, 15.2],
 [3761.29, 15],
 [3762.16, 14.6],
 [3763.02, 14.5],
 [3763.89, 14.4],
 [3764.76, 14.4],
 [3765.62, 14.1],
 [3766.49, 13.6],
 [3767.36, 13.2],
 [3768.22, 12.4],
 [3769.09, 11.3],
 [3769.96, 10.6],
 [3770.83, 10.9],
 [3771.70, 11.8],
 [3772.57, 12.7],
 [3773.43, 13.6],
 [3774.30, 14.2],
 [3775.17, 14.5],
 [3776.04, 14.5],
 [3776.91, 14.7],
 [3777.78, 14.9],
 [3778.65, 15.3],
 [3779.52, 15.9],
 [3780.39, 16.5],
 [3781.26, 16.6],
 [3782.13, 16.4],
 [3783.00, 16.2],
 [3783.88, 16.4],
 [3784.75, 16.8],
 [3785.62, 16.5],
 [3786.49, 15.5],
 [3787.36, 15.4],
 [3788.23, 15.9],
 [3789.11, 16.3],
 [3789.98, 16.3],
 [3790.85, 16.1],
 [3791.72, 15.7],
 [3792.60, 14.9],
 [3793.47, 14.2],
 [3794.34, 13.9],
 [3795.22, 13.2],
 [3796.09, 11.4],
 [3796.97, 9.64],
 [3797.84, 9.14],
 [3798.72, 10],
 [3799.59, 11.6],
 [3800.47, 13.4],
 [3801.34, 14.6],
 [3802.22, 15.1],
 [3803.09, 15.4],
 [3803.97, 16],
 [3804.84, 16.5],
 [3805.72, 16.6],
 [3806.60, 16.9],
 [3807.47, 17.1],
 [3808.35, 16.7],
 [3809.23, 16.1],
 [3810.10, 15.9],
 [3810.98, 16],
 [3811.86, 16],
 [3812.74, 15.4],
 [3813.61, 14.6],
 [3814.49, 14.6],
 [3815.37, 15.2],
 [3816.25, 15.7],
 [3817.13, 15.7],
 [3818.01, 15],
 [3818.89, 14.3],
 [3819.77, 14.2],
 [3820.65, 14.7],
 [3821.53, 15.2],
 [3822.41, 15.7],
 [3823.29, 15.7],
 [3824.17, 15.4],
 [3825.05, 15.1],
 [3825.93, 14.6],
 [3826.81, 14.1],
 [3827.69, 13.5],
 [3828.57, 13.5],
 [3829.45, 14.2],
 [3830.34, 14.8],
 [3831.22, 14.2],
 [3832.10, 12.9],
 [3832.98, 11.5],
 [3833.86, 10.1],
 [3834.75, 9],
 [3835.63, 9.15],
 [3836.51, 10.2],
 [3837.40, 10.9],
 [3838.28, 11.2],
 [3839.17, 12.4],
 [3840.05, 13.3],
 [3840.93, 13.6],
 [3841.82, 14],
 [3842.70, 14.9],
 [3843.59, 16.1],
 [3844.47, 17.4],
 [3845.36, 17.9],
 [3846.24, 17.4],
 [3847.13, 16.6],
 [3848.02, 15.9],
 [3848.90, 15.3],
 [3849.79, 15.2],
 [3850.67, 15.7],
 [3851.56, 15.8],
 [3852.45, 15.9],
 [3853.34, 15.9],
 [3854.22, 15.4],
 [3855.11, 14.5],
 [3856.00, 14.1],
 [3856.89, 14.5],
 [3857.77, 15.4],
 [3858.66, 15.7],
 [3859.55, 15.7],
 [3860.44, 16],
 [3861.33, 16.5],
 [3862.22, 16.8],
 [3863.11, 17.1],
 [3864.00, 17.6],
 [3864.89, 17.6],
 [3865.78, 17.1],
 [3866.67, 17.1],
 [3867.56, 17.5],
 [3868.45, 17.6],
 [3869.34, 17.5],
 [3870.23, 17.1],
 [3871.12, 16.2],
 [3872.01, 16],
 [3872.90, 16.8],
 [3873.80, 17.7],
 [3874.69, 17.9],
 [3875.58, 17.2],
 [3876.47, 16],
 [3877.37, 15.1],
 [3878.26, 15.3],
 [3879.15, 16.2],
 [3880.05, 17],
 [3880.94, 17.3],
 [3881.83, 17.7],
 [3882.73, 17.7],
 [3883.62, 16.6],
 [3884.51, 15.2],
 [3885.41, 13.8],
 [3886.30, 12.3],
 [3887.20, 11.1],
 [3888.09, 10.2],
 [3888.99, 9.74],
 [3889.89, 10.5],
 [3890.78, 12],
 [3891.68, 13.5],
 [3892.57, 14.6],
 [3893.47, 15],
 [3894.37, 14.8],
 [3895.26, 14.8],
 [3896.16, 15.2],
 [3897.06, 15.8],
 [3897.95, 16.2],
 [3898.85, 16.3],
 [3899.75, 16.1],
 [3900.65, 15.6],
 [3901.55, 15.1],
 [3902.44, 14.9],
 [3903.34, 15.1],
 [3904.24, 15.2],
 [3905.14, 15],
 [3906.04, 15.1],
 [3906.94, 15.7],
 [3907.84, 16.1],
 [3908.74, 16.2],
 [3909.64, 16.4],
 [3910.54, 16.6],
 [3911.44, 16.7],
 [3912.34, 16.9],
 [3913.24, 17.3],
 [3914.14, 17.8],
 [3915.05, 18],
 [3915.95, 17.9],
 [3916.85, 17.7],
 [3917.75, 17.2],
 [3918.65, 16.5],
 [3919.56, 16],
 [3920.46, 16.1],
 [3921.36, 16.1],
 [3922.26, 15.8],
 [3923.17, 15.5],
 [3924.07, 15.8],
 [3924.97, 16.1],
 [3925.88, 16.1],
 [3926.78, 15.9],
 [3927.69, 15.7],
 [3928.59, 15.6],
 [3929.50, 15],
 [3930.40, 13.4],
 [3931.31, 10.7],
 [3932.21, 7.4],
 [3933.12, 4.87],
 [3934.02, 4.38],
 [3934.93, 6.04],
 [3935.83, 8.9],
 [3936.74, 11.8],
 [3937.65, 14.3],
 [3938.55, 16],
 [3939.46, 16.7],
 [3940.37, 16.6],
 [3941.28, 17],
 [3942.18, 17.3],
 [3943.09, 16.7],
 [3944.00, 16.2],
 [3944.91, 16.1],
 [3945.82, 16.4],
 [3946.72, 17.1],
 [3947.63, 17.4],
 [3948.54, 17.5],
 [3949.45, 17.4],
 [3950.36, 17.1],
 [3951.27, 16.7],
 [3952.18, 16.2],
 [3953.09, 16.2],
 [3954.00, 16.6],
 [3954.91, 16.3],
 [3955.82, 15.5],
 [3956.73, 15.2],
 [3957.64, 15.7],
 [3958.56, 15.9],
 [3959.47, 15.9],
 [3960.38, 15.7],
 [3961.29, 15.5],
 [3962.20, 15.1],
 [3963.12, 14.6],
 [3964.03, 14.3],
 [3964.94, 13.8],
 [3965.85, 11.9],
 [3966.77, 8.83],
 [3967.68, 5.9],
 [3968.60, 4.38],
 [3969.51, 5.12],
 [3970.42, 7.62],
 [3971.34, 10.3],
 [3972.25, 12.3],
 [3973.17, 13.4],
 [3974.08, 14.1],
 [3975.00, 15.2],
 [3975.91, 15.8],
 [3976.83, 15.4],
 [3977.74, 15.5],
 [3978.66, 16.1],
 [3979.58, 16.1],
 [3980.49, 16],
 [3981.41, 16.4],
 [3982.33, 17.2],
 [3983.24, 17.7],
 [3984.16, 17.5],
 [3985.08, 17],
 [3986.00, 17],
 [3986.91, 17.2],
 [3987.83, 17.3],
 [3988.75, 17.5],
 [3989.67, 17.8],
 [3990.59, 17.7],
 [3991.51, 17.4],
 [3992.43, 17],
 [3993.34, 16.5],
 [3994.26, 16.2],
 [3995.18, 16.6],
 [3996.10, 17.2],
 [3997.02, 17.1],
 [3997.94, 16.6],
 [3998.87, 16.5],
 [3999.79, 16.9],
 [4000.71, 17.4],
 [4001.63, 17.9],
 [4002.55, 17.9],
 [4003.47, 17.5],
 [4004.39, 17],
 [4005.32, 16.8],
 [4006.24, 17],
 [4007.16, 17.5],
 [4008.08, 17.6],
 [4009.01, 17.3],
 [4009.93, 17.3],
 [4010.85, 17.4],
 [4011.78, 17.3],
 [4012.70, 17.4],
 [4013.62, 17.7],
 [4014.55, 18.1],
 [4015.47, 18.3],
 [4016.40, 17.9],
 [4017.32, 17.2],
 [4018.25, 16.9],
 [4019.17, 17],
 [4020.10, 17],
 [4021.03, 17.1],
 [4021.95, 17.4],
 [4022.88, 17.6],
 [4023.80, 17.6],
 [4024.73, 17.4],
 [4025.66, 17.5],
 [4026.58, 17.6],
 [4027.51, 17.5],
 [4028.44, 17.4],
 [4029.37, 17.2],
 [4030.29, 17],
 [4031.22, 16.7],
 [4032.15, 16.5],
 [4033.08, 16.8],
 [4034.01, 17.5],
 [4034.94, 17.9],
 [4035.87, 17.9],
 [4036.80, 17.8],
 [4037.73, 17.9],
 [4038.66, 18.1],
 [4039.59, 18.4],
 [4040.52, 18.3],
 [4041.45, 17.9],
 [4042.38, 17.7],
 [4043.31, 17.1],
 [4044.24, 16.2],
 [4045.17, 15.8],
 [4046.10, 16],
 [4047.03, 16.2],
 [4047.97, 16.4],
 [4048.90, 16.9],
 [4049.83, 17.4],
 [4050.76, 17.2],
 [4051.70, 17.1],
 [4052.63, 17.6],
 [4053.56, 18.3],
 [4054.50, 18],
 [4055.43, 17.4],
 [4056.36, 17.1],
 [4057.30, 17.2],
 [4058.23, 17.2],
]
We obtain 14.9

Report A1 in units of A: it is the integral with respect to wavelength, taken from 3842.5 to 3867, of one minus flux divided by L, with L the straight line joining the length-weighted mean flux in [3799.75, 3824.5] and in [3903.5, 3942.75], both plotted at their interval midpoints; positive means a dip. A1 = -1.5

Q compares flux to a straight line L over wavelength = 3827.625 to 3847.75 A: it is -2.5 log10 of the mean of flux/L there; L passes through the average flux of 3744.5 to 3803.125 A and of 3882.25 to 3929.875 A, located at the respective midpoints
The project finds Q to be 0.09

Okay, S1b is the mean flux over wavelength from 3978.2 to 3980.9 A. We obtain 16.1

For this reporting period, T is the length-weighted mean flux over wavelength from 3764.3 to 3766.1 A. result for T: 14.2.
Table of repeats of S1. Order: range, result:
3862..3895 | 15.6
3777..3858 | 14.7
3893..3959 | 15.3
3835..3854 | 14.5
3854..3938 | 15.1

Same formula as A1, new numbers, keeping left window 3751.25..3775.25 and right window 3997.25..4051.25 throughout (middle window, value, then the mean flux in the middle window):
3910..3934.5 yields 1.4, 14.9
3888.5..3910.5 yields 1.0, 14.8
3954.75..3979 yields 5.0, 13.1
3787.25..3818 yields -1.3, 14.8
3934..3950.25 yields 1.2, 15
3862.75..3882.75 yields -2.4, 17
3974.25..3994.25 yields 0.1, 16.7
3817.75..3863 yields 0.7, 14.5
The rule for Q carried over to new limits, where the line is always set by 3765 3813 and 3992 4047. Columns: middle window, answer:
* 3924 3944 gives 0.22 mag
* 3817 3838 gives 0.12 mag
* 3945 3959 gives 0.00 mag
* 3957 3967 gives 0.15 mag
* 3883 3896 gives 0.19 mag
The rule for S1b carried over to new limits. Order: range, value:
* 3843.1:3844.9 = 16.7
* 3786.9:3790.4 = 16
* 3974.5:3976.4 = 15.4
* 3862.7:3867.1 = 17.3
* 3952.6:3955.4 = 16.4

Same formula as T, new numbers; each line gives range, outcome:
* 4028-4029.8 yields 17.3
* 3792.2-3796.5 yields 13.5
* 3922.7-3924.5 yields 15.6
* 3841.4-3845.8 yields 16.1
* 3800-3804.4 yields 14.9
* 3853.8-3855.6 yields 14.9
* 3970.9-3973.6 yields 12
